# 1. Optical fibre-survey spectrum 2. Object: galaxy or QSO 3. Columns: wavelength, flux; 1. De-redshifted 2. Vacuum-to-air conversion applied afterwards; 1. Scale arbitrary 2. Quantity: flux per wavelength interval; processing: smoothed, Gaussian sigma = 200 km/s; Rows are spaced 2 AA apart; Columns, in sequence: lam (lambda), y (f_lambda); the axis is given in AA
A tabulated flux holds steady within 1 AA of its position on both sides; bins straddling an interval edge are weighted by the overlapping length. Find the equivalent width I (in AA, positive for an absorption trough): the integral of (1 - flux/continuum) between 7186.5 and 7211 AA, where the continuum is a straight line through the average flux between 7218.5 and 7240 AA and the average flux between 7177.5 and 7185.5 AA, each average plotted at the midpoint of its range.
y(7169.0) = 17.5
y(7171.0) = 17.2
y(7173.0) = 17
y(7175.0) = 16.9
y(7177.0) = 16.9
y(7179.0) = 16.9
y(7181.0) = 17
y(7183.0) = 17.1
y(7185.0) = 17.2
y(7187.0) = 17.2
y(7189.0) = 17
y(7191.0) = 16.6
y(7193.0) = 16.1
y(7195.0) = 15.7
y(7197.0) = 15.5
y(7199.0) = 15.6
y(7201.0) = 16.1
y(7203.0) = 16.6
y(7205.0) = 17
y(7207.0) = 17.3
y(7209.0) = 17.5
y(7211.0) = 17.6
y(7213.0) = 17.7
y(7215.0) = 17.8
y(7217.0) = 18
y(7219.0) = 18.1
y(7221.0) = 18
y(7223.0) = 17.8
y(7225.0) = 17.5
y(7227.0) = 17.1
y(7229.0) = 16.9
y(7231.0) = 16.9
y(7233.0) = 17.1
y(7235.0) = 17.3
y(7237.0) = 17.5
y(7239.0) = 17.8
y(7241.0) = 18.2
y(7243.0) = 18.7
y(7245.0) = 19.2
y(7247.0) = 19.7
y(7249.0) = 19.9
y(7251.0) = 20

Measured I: 0.9 AA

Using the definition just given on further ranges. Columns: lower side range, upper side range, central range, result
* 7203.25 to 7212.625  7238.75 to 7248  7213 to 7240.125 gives 0.8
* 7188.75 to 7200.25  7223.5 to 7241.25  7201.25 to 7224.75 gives -1.2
